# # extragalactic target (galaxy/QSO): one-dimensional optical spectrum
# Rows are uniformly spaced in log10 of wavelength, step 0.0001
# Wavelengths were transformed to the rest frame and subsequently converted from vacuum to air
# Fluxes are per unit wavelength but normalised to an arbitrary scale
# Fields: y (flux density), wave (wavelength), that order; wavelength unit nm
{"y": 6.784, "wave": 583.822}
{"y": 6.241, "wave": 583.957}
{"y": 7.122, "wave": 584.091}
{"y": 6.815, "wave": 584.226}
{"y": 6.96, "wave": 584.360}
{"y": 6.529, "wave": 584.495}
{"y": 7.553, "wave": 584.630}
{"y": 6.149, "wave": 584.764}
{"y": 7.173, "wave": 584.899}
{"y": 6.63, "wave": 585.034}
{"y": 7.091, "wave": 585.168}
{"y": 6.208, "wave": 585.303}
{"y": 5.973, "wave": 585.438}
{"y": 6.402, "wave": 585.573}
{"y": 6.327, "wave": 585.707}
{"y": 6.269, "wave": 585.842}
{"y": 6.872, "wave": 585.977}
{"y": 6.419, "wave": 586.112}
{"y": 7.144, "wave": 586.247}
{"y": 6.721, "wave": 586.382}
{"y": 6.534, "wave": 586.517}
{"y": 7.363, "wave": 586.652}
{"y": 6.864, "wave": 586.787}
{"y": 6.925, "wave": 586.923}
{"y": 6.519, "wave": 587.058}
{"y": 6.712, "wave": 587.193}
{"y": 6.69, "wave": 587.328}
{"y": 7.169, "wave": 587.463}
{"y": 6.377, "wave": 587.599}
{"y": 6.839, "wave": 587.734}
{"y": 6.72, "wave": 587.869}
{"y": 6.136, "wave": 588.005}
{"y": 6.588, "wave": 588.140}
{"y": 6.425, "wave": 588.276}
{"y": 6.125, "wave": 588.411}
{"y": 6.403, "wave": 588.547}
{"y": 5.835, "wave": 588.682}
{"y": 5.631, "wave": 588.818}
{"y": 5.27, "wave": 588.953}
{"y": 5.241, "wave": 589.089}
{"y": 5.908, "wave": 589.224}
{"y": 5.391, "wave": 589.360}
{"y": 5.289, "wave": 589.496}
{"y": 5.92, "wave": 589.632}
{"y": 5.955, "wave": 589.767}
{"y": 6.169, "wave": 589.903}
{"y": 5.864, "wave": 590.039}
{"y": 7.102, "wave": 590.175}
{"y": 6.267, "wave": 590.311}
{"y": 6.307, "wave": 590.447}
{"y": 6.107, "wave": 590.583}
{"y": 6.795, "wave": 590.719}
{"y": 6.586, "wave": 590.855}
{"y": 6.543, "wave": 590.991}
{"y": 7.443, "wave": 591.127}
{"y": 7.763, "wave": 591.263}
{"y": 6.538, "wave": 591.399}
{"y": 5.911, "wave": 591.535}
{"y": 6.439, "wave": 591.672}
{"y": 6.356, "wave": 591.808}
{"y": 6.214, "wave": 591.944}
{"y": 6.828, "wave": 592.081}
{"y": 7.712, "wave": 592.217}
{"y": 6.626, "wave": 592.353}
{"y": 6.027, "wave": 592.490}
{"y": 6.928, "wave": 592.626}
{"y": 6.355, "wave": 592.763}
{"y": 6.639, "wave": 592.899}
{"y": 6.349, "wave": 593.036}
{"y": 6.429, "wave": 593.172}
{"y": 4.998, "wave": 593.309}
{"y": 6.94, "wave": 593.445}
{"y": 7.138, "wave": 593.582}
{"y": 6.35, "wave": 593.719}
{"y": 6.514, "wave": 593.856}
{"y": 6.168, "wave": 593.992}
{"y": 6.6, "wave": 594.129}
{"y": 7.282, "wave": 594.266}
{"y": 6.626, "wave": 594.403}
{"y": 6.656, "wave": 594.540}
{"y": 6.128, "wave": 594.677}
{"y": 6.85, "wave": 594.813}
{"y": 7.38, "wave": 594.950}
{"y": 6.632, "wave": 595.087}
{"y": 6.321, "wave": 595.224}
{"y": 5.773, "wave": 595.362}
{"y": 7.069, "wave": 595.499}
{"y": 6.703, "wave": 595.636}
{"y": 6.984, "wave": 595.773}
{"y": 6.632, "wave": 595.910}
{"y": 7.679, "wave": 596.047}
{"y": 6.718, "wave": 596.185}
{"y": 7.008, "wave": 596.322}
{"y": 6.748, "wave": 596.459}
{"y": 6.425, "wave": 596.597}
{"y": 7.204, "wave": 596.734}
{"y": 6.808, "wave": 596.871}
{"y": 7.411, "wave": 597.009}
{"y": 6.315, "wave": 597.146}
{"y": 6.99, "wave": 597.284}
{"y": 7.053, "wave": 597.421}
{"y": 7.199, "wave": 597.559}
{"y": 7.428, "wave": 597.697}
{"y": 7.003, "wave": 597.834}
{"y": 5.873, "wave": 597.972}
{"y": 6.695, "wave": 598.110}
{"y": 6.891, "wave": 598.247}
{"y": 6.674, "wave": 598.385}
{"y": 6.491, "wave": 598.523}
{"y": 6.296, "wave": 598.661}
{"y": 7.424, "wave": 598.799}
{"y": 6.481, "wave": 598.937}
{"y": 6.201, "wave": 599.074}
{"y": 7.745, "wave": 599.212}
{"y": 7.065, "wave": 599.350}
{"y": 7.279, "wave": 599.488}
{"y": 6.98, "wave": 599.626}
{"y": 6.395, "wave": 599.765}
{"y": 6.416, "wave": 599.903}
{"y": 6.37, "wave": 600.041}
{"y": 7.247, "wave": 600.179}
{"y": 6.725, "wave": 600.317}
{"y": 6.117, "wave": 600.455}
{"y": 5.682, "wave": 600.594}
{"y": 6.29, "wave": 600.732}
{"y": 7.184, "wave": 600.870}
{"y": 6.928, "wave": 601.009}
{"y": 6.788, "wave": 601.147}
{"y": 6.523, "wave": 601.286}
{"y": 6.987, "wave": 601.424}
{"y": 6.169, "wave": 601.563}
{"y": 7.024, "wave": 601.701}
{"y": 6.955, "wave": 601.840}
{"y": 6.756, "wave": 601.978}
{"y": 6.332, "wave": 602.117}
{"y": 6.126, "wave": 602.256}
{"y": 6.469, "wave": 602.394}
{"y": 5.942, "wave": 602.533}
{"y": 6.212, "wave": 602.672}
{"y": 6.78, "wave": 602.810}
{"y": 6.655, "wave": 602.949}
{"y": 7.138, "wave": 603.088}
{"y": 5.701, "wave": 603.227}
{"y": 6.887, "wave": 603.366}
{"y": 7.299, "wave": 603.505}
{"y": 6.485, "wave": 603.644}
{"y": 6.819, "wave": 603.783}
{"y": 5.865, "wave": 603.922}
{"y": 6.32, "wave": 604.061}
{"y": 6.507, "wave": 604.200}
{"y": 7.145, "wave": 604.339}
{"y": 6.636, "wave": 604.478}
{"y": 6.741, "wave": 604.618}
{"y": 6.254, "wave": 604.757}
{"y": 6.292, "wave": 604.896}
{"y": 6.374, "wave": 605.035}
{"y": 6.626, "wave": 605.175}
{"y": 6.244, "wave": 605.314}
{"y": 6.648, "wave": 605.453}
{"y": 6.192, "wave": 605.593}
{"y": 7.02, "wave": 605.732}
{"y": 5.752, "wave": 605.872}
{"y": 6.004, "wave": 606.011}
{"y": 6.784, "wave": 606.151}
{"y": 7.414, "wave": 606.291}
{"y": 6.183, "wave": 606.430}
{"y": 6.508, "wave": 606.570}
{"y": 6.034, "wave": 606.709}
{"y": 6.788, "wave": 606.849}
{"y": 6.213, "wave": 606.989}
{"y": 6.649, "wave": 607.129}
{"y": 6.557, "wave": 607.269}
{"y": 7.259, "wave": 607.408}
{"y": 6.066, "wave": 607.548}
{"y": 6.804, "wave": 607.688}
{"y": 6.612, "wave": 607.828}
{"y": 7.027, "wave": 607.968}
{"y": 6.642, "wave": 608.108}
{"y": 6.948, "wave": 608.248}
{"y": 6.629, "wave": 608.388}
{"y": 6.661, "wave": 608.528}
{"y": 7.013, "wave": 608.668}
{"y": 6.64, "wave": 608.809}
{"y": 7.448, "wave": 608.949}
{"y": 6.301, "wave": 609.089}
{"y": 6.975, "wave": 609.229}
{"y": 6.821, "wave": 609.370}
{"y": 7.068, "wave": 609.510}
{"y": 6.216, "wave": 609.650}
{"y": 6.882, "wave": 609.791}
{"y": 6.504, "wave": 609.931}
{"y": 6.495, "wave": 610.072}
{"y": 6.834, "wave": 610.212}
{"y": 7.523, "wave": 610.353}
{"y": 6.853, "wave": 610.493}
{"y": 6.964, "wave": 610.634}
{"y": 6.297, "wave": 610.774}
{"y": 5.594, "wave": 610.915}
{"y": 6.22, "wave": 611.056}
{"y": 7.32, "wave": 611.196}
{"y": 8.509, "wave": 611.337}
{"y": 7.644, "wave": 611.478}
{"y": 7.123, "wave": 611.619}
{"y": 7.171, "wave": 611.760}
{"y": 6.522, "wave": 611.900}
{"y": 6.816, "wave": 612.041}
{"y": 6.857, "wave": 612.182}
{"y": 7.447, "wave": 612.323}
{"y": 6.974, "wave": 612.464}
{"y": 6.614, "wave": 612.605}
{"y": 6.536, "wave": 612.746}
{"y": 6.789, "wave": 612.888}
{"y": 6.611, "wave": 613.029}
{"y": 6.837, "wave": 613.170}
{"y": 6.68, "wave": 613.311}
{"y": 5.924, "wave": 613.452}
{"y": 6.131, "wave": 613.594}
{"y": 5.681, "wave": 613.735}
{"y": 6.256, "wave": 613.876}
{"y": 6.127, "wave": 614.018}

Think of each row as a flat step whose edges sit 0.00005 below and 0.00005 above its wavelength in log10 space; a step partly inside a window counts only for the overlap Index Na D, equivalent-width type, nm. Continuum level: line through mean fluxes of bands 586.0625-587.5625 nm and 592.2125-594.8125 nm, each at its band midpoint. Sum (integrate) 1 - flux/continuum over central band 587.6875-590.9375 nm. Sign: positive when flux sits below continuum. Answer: 0.29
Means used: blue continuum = 6.82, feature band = 6.12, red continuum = 6.53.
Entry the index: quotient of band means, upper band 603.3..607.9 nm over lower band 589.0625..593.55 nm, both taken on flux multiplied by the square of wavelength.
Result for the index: 1.1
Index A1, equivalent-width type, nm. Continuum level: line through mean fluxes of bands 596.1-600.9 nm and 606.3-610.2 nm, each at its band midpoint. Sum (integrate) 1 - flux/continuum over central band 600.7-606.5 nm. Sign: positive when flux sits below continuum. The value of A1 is 0.14 nm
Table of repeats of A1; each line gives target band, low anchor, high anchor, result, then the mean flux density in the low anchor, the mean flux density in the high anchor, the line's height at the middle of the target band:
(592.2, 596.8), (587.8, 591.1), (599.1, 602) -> -0.18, 6.12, 6.74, 6.4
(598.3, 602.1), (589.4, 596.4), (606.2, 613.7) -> -0.04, 6.56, 6.75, 6.64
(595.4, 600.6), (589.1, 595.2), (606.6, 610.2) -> -0.21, 6.47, 6.69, 6.55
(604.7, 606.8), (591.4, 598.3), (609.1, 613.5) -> 0.11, 6.68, 6.82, 6.78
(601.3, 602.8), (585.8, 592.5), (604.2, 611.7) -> 0.02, 6.44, 6.7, 6.62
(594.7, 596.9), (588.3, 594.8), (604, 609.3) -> -0.13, 6.36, 6.6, 6.43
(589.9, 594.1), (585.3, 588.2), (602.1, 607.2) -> 0.04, 6.64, 6.49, 6.59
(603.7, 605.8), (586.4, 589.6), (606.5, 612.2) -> 0.05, 6.3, 6.78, 6.68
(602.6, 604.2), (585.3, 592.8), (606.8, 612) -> 0.03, 6.43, 6.81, 6.7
